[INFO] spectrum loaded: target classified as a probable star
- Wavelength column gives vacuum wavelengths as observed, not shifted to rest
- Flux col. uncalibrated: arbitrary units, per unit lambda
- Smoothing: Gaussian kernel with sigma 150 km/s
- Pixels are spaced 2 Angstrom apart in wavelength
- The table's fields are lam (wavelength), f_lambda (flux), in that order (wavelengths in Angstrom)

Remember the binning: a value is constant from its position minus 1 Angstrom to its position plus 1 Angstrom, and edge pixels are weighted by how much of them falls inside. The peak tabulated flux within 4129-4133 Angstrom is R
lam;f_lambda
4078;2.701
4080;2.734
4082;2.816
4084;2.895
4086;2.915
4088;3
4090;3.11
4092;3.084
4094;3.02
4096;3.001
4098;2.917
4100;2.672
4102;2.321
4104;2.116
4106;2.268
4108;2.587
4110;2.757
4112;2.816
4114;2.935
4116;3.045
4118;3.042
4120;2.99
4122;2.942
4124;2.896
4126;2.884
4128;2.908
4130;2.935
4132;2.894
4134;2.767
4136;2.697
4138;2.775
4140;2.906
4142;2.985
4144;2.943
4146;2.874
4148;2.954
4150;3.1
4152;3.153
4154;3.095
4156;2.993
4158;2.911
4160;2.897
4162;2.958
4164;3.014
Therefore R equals 2.935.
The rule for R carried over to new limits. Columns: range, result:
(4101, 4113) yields 2.816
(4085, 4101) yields 3.11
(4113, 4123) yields 3.045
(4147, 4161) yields 3.153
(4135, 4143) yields 2.985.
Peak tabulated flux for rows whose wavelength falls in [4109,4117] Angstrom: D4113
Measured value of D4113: 3.045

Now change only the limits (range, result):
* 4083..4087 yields 2.915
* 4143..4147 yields 2.943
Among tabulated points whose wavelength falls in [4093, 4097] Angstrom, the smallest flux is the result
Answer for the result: 3.001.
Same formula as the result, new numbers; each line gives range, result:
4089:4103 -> 2.321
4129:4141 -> 2.697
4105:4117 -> 2.268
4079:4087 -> 2.734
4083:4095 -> 2.895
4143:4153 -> 2.874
